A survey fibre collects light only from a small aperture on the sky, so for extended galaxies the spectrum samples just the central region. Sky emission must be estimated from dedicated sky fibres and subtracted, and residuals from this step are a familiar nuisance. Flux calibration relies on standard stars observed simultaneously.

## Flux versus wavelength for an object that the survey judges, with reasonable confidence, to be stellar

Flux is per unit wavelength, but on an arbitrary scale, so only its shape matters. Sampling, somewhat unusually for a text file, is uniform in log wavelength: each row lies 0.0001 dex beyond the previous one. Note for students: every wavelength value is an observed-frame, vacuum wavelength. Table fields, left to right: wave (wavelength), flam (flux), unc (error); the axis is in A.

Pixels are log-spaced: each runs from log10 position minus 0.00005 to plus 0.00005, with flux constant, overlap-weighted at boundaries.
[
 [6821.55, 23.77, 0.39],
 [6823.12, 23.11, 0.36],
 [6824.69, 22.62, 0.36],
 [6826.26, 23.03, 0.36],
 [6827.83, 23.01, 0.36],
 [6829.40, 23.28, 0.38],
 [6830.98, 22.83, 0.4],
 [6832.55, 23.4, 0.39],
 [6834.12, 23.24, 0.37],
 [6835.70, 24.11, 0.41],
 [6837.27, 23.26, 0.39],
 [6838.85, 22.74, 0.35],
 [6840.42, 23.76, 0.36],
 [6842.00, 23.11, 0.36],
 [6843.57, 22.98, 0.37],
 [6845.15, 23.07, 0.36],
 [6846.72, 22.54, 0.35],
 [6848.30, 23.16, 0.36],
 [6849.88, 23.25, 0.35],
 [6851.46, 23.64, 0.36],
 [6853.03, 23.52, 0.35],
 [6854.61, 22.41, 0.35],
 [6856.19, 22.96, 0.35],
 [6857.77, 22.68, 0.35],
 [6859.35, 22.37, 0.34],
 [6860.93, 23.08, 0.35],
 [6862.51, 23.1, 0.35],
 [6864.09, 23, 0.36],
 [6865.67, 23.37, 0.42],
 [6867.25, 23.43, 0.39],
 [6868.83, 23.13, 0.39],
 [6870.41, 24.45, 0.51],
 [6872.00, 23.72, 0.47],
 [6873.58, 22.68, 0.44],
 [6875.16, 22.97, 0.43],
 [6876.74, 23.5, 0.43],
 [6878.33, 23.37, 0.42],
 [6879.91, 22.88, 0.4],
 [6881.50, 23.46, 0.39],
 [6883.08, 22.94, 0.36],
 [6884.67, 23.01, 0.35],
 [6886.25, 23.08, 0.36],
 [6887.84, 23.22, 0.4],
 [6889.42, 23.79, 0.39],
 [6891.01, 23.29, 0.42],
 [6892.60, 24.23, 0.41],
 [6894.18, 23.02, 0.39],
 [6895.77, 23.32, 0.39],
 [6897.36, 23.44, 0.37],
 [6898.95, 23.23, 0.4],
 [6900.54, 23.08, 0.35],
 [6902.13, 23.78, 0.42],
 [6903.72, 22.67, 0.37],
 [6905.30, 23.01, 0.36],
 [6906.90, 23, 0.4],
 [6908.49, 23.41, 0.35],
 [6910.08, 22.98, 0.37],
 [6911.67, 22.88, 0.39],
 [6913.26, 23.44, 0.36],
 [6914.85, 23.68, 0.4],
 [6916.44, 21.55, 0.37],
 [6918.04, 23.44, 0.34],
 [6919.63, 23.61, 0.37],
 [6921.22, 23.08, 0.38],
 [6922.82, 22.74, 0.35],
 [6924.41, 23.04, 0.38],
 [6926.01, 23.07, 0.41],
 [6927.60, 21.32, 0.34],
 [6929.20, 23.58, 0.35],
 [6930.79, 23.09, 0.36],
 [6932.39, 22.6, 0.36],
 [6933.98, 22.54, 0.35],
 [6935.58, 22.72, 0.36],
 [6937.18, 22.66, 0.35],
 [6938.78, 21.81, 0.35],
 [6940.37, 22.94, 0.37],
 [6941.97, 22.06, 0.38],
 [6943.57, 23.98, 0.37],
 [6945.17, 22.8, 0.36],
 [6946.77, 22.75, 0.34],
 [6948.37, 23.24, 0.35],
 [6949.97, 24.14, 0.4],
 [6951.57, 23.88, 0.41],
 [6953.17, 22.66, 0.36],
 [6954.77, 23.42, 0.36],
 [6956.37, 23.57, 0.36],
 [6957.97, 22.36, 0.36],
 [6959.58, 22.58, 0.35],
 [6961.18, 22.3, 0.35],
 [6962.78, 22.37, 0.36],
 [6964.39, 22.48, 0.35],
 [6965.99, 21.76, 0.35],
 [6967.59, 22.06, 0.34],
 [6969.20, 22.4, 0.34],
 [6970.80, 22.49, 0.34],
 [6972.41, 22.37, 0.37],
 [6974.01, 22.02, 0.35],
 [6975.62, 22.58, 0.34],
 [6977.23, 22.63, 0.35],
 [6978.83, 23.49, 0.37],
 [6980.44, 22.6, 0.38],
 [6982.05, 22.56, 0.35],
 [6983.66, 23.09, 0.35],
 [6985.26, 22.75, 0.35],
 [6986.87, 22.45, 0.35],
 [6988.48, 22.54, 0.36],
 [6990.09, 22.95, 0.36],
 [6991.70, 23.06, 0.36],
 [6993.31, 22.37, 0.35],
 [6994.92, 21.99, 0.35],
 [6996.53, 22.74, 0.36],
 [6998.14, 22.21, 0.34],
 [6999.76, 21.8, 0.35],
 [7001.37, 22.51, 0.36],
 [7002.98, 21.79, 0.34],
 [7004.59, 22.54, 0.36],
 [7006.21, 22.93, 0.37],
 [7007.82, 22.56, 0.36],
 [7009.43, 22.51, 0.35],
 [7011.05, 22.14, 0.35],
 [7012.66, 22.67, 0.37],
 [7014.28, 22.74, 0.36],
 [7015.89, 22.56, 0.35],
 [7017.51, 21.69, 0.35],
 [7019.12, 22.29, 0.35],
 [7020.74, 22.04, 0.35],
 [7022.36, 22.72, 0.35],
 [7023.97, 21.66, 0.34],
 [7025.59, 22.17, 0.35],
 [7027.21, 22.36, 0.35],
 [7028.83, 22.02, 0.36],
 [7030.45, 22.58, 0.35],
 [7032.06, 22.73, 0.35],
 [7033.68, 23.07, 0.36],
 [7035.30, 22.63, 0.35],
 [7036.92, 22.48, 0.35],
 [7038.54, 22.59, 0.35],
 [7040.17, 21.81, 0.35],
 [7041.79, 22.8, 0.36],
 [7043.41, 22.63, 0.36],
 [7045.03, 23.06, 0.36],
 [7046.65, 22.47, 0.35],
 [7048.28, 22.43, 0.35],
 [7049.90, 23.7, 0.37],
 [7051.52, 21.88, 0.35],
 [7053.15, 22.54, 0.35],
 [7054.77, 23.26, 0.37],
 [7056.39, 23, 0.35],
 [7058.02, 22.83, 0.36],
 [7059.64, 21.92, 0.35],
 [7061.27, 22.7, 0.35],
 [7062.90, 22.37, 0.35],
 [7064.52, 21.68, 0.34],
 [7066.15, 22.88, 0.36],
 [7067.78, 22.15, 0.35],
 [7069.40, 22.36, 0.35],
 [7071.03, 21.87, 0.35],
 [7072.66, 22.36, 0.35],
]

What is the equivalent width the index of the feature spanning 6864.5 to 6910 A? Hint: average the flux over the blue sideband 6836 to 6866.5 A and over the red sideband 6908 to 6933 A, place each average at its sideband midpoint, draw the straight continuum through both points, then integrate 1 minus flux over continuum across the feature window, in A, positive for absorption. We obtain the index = -0.5 A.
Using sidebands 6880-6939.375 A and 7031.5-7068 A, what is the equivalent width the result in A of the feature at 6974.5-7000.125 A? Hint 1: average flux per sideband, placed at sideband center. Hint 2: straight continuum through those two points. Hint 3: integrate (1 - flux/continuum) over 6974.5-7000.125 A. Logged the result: 0.2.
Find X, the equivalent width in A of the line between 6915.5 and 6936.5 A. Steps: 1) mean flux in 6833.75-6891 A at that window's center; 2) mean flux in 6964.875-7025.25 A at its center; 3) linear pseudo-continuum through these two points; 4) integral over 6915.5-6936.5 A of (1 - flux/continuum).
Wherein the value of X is 0.0 A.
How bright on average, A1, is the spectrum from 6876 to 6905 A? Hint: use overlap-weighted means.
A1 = 23.3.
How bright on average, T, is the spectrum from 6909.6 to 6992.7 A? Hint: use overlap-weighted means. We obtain 22.8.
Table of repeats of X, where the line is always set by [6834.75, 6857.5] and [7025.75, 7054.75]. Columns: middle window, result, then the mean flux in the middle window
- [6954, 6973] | 0.2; 22.5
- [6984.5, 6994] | 0.0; 22.7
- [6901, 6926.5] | -0.1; 23.1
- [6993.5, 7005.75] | 0.2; 22.2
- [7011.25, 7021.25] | 0.1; 22.3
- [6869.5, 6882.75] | -0.2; 23.4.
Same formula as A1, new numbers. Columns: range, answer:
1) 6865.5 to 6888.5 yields 23.3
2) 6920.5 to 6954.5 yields 22.9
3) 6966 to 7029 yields 22.4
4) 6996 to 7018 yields 22.4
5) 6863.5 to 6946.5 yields 23.1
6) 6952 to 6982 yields 22.6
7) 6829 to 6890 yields 23.2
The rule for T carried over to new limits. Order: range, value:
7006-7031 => 22.3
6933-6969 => 22.8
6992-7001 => 22.3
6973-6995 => 22.7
